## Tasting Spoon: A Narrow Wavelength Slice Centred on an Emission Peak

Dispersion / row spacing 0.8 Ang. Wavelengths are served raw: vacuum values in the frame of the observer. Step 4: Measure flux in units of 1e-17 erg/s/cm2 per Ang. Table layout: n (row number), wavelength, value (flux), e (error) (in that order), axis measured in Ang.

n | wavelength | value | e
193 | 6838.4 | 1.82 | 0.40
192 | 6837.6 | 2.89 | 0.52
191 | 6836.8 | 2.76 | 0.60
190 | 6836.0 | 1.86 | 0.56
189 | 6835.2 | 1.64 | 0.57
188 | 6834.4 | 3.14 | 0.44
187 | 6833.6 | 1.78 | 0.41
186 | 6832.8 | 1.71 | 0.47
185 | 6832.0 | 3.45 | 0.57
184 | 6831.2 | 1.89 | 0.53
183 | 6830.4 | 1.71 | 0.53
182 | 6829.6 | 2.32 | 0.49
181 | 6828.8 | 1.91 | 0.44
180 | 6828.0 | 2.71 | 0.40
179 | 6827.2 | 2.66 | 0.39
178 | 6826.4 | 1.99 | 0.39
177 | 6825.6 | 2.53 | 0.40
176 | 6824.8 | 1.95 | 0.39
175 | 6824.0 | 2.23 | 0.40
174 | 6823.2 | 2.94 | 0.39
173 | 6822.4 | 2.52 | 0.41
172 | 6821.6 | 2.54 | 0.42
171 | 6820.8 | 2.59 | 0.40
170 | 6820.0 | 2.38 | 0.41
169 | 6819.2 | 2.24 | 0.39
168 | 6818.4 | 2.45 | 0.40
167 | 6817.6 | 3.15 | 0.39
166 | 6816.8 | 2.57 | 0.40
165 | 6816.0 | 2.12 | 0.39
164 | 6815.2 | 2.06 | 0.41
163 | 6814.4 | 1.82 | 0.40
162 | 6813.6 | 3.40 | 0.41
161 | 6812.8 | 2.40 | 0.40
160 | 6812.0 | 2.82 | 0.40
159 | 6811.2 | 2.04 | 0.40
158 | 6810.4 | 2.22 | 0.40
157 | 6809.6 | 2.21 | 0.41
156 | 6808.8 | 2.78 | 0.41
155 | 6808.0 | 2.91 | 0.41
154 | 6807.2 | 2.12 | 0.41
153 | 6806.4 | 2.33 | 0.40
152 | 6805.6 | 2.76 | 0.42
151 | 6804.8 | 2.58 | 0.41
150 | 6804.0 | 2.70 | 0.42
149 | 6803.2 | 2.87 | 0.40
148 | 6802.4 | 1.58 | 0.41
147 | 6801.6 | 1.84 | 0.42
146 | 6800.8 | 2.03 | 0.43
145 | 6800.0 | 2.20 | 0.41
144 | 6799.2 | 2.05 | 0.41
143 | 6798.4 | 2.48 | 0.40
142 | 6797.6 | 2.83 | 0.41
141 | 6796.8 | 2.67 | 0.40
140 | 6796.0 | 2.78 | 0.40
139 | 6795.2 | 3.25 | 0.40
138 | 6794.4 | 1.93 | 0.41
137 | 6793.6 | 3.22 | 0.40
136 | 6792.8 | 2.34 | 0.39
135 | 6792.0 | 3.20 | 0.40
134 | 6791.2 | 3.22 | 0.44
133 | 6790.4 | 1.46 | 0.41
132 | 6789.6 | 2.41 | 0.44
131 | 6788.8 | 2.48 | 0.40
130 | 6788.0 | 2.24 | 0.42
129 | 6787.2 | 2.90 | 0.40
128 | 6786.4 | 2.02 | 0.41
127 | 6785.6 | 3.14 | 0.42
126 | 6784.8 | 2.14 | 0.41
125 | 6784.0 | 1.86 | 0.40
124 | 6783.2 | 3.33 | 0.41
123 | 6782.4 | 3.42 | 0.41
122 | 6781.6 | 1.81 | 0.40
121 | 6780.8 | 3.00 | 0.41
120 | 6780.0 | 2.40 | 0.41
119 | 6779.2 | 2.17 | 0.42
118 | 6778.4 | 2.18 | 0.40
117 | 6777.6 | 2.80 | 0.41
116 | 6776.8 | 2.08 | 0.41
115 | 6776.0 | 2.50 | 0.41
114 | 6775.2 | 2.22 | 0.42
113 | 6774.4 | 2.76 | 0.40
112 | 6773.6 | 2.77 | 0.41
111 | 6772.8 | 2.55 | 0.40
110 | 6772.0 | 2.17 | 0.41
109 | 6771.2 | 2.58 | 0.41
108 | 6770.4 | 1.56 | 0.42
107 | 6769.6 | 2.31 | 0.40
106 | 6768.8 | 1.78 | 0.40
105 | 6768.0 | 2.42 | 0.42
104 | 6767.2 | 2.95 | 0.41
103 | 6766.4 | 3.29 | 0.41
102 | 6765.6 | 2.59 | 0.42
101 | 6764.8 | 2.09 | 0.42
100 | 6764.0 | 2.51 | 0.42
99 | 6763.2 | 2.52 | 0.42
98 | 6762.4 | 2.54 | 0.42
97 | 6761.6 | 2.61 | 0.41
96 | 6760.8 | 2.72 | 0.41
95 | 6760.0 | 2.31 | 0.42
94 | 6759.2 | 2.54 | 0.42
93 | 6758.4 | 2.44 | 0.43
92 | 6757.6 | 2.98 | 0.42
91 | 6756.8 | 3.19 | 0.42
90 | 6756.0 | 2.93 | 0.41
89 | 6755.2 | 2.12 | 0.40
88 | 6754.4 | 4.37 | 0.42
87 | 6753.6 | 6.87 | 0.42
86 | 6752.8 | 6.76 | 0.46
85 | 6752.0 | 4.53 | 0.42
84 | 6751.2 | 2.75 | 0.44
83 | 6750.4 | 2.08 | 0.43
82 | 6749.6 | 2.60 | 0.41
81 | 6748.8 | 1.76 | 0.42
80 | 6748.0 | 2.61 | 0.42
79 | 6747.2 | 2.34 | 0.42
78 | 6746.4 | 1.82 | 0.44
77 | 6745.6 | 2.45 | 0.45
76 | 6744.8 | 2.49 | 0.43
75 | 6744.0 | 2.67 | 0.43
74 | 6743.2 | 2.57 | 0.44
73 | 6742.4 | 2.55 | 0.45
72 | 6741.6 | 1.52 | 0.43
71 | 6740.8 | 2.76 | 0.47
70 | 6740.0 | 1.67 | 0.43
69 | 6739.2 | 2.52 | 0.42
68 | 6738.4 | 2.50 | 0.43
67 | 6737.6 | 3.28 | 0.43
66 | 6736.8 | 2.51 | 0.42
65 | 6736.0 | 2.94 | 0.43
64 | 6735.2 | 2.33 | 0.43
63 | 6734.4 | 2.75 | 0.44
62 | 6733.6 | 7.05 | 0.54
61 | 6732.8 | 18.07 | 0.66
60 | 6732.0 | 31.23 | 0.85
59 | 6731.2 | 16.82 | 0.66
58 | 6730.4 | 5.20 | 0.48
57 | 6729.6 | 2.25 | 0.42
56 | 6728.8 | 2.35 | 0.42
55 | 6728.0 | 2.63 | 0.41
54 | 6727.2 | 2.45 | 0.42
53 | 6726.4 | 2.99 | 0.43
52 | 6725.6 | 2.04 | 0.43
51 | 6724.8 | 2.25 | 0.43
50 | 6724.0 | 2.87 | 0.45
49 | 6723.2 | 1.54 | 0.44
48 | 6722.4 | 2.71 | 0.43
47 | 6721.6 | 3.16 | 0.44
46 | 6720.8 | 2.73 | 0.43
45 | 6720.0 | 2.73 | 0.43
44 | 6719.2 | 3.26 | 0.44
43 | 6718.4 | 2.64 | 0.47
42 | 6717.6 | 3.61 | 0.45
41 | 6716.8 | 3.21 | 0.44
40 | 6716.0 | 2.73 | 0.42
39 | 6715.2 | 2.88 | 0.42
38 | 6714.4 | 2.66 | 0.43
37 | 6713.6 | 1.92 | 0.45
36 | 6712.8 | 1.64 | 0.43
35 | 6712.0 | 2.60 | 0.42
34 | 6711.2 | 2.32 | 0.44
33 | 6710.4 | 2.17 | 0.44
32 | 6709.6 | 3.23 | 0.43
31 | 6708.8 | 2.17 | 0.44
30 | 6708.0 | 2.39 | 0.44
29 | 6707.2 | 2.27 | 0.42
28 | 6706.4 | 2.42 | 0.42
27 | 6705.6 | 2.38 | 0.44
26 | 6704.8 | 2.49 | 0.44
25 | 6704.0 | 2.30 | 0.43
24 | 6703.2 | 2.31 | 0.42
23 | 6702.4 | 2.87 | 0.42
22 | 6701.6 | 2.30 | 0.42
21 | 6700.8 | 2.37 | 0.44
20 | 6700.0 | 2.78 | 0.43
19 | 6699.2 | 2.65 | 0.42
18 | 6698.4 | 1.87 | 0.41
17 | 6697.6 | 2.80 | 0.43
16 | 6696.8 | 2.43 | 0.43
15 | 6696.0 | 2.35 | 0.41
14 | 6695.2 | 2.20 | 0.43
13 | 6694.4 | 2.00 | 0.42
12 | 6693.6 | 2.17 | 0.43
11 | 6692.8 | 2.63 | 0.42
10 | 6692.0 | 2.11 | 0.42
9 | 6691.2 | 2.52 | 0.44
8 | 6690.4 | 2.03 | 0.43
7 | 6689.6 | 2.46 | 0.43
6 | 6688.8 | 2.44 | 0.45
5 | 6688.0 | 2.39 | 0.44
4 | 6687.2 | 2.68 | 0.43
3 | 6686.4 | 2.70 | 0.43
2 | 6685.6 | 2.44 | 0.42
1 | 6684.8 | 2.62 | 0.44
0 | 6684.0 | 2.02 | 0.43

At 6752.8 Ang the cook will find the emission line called [N II] 6583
